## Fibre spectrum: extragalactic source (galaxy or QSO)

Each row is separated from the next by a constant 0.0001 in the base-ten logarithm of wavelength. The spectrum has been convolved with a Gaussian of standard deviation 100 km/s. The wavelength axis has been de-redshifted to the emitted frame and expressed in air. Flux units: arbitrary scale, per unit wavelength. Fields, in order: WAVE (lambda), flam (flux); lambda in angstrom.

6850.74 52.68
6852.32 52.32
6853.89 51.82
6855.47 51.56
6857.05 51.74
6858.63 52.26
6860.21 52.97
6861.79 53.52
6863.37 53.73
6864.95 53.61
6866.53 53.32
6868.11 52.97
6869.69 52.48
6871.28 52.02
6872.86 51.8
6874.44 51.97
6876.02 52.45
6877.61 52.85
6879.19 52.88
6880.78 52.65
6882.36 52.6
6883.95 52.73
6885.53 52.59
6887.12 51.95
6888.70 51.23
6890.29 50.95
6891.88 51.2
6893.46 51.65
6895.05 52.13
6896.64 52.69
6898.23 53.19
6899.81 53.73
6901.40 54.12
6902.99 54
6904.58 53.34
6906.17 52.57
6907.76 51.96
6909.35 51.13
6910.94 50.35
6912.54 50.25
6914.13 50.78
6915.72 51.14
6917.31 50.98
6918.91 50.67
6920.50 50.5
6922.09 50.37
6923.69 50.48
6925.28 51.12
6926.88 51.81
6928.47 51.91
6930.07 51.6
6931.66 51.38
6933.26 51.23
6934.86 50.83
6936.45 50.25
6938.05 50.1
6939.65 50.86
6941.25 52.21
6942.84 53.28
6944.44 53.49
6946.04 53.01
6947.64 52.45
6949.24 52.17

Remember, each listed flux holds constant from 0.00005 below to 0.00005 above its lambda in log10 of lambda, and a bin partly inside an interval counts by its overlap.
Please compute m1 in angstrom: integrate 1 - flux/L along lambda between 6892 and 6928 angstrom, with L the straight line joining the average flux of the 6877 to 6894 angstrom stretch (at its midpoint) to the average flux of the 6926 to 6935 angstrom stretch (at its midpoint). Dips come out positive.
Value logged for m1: 0.0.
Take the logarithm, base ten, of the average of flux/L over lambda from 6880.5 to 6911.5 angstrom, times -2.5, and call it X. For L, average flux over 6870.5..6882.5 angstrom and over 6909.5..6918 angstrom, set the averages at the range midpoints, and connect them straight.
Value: -0.02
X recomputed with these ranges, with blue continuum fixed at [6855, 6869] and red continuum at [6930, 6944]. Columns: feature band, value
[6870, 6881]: 0.01 mag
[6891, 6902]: -0.01 mag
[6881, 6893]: 0.01 mag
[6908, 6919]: 0.02 mag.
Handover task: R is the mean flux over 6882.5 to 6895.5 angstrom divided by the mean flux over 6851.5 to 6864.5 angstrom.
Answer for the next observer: 1.0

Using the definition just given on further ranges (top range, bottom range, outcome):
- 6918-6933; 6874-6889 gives 0.97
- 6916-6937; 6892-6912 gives 0.97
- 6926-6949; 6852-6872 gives 0.98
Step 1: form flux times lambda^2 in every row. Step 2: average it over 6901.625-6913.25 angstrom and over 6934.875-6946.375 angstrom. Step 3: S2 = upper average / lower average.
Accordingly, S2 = 1.0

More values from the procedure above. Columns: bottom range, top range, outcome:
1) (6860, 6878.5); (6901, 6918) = 0.99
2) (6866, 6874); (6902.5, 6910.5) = 1.01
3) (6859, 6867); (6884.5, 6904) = 0.99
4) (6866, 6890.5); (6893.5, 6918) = 1.00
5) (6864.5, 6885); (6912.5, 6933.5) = 0.98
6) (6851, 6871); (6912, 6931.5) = 0.99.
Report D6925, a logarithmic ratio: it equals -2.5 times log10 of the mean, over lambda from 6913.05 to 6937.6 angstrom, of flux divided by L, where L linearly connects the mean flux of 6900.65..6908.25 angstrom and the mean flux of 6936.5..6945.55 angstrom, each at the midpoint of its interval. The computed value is 0.03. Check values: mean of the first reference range 53.2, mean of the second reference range 51.9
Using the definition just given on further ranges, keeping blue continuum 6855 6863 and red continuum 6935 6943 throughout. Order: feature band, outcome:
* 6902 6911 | -0.01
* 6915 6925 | 0.02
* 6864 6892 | 0.00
